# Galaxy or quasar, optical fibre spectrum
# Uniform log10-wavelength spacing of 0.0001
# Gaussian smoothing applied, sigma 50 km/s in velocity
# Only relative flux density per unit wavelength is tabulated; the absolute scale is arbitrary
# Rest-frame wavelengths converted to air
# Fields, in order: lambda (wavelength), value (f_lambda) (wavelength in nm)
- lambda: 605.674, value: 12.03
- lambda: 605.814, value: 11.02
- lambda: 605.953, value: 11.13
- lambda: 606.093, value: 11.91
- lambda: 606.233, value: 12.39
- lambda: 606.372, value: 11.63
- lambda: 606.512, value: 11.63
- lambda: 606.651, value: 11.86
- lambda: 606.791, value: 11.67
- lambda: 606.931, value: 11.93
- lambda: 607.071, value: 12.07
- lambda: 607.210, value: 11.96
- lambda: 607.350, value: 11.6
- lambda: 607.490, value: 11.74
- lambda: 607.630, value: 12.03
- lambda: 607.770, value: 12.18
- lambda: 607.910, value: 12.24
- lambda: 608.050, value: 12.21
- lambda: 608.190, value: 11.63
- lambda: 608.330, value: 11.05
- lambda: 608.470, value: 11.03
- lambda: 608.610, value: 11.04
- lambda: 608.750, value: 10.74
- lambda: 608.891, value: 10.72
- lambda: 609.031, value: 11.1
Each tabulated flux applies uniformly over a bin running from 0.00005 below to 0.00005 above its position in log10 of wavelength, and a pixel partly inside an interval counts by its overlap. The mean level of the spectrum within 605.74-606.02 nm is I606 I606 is 11.1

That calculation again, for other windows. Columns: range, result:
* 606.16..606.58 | 11.9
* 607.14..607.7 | 11.8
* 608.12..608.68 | 11.2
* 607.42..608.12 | 12.1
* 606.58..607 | 11.8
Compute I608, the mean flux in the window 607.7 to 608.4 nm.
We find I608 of 11.9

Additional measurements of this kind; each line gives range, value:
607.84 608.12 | 12.2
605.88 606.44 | 11.8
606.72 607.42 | 11.8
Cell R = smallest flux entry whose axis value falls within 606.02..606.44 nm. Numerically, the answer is 11.63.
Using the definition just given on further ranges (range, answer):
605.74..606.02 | 11.02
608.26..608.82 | 10.74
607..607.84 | 11.6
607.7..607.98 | 12.18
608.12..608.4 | 11.05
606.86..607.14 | 11.93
